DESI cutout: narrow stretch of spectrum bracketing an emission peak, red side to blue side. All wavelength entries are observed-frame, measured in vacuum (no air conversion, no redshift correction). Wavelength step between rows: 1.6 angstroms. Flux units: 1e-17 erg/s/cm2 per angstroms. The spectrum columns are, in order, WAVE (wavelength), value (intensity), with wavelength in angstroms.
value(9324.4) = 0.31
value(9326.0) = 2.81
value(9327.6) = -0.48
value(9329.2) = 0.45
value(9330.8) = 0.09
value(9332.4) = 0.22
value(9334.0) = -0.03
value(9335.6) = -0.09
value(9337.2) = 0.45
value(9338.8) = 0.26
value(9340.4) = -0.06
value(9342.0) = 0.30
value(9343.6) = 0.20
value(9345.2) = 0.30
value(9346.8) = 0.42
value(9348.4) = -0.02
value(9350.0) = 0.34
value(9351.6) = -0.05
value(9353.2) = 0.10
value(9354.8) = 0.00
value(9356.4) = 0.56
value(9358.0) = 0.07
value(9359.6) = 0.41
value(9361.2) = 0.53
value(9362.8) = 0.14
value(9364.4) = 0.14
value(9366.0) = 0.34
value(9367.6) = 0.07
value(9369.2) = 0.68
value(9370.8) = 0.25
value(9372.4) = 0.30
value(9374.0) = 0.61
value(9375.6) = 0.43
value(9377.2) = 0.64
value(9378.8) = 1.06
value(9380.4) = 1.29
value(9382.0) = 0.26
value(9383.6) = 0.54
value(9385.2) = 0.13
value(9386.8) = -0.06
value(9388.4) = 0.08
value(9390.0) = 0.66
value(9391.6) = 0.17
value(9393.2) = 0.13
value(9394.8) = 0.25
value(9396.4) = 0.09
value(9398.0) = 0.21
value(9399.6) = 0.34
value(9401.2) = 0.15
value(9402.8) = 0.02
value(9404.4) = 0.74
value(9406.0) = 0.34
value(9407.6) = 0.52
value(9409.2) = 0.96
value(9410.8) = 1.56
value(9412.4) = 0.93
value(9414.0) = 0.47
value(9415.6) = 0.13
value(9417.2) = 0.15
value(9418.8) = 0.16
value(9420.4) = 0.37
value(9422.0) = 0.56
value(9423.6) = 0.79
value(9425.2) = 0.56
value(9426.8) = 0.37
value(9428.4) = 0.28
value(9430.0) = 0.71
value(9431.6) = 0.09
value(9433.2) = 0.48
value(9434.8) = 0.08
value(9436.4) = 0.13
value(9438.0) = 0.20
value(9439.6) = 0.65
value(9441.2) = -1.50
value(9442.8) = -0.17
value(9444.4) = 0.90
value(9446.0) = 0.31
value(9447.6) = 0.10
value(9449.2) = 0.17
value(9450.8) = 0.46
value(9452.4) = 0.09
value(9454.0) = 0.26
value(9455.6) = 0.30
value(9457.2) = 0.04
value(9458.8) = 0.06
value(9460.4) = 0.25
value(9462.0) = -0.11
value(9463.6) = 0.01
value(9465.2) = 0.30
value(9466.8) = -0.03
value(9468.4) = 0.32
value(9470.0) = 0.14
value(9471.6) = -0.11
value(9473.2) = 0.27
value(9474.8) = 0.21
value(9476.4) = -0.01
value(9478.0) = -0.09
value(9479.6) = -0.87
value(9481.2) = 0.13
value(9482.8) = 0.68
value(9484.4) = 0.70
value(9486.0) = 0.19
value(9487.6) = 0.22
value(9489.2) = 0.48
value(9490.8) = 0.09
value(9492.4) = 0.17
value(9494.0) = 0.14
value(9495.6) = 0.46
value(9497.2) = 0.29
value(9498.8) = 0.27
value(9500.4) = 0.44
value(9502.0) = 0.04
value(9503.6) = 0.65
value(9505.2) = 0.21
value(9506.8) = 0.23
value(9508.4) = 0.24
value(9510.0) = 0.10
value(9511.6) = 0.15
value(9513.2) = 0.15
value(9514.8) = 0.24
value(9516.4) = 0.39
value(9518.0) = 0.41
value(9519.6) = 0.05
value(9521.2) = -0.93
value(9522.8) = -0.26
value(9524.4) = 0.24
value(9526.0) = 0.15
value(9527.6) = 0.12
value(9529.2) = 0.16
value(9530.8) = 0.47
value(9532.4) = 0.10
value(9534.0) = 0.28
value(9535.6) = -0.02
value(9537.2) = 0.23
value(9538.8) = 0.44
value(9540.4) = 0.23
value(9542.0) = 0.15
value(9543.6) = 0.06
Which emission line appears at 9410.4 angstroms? [O III] 5007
